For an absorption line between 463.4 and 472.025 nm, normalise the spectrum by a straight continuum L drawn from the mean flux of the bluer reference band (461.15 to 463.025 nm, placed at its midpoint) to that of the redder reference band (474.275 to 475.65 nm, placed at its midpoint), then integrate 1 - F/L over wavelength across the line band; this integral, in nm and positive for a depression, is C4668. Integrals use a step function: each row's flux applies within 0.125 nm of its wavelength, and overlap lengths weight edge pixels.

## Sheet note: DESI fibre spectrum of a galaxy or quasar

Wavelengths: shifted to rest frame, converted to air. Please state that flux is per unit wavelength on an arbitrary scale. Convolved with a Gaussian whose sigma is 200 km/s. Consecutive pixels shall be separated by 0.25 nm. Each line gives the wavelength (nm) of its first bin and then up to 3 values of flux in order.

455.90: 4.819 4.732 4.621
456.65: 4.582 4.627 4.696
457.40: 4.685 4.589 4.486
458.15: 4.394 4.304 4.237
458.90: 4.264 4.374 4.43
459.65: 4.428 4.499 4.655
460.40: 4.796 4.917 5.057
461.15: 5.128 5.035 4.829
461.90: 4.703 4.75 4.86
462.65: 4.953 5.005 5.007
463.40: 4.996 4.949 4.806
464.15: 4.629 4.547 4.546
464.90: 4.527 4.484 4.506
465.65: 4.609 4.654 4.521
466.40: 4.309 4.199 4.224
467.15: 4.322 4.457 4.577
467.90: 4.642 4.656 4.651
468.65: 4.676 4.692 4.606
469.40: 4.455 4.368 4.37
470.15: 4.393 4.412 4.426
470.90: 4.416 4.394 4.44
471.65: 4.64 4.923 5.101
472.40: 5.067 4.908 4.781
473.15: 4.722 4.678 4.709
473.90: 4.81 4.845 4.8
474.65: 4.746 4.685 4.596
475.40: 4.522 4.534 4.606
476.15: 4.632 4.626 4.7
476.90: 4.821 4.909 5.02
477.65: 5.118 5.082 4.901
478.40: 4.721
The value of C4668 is 0.46 nm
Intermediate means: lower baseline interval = 4.89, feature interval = 4.54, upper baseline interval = 4.66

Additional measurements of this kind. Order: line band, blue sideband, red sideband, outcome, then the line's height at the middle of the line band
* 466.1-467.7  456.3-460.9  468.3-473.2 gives 0.084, 4.6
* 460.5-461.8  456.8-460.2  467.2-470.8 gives -0.145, 4.48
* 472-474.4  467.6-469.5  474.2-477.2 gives -0.095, 4.66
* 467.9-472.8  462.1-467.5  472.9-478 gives 0.088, 4.7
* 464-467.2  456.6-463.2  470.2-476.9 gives 0.139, 4.68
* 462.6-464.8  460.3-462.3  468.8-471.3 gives -0.018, 4.78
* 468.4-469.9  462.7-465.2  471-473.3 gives 0.068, 4.77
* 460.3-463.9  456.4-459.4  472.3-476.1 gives -0.301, 4.54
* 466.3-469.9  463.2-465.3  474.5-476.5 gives 0.142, 4.67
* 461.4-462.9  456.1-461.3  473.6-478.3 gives -0.072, 4.63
